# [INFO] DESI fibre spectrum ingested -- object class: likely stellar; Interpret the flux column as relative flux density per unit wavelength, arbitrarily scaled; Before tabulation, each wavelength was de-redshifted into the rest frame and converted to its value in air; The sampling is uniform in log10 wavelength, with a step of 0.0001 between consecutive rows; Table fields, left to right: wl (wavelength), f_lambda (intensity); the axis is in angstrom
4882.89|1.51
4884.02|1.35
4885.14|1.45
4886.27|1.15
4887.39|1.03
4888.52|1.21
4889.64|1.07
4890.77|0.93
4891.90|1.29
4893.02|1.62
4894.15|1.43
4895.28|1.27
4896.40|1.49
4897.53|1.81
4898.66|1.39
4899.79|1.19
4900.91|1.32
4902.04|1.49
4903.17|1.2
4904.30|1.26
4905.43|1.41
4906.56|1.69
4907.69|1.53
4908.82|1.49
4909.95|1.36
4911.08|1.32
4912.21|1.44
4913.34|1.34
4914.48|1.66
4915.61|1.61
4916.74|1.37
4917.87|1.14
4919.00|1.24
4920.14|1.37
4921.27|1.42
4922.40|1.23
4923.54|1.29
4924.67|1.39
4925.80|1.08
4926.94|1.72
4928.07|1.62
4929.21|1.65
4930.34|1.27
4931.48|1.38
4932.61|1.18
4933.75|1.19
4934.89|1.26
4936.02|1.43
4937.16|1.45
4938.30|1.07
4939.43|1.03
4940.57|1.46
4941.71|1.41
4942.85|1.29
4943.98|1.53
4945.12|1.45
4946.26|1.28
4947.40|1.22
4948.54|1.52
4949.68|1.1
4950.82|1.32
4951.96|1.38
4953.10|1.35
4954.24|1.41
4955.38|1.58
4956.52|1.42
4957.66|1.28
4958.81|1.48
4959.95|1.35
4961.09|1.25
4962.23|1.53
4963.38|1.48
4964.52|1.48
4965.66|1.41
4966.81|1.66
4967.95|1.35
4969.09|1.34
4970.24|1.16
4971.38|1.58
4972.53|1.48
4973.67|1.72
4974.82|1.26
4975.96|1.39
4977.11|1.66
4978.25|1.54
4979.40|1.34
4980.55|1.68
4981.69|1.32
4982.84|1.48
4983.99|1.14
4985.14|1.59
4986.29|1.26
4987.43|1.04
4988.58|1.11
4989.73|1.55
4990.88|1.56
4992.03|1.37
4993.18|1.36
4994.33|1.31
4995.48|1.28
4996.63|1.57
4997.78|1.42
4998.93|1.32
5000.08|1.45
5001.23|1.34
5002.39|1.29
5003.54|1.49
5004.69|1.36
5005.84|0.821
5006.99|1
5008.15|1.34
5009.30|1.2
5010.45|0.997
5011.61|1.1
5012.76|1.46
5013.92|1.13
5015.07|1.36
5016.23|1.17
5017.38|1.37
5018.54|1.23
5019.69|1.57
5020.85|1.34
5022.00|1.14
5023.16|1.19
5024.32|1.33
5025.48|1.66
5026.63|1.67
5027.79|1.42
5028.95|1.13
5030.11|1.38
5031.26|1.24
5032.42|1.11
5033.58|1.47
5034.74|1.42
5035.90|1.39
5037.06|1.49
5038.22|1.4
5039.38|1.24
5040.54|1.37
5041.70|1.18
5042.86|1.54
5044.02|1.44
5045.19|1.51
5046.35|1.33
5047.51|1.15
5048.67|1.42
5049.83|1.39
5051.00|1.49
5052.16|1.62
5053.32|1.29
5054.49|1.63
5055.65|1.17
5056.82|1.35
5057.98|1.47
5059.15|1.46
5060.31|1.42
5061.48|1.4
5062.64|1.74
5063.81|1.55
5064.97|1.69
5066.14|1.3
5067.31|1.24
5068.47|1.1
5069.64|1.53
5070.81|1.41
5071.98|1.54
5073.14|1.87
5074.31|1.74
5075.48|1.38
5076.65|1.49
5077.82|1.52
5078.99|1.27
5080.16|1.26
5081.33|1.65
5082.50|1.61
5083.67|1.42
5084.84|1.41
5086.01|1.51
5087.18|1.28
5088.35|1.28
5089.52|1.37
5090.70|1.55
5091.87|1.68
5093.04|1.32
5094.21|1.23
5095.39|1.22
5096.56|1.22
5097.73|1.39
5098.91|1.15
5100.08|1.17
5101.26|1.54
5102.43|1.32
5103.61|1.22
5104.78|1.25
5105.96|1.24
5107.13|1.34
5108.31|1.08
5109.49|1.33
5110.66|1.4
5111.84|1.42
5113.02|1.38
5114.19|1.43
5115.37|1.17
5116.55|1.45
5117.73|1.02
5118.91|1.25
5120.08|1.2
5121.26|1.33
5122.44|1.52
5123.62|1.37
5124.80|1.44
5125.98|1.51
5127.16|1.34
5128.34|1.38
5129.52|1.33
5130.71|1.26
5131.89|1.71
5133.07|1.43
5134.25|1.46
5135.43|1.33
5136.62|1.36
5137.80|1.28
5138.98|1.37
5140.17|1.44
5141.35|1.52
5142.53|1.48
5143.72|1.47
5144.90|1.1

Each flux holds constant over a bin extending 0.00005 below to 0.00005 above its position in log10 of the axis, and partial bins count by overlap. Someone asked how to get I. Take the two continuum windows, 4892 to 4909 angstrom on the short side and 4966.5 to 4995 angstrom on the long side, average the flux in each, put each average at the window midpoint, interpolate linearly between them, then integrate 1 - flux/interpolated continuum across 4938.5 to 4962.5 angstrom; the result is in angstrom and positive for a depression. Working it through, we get 1.0 angstrom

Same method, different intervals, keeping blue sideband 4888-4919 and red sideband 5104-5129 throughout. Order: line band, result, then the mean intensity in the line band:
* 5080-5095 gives -1.09 angstrom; 1.43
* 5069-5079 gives -1.52 angstrom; 1.54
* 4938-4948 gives 0.43 angstrom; 1.31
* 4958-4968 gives -0.58 angstrom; 1.44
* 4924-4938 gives -0.05 angstrom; 1.38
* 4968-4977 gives -0.42 angstrom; 1.43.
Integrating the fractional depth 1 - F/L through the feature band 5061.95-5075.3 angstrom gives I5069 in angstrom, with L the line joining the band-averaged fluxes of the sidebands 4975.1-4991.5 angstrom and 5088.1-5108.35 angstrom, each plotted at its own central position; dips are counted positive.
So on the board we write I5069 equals -1.76 angstrom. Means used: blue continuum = 1.4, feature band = 1.51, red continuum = 1.32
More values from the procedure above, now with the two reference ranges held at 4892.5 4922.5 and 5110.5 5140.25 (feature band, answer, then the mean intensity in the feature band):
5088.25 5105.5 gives 0.6 angstrom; 1.33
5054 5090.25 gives -2.0 angstrom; 1.45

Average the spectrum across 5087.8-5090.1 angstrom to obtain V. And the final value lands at 1.33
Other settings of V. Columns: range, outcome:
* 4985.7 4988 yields 1.16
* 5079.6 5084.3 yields 1.49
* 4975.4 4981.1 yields 1.52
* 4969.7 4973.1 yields 1.41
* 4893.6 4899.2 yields 1.48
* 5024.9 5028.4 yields 1.58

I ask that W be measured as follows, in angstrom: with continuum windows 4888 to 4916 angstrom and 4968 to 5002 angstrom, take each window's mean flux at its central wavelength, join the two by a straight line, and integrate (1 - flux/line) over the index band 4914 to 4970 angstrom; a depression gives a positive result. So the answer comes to 0.9 angstrom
